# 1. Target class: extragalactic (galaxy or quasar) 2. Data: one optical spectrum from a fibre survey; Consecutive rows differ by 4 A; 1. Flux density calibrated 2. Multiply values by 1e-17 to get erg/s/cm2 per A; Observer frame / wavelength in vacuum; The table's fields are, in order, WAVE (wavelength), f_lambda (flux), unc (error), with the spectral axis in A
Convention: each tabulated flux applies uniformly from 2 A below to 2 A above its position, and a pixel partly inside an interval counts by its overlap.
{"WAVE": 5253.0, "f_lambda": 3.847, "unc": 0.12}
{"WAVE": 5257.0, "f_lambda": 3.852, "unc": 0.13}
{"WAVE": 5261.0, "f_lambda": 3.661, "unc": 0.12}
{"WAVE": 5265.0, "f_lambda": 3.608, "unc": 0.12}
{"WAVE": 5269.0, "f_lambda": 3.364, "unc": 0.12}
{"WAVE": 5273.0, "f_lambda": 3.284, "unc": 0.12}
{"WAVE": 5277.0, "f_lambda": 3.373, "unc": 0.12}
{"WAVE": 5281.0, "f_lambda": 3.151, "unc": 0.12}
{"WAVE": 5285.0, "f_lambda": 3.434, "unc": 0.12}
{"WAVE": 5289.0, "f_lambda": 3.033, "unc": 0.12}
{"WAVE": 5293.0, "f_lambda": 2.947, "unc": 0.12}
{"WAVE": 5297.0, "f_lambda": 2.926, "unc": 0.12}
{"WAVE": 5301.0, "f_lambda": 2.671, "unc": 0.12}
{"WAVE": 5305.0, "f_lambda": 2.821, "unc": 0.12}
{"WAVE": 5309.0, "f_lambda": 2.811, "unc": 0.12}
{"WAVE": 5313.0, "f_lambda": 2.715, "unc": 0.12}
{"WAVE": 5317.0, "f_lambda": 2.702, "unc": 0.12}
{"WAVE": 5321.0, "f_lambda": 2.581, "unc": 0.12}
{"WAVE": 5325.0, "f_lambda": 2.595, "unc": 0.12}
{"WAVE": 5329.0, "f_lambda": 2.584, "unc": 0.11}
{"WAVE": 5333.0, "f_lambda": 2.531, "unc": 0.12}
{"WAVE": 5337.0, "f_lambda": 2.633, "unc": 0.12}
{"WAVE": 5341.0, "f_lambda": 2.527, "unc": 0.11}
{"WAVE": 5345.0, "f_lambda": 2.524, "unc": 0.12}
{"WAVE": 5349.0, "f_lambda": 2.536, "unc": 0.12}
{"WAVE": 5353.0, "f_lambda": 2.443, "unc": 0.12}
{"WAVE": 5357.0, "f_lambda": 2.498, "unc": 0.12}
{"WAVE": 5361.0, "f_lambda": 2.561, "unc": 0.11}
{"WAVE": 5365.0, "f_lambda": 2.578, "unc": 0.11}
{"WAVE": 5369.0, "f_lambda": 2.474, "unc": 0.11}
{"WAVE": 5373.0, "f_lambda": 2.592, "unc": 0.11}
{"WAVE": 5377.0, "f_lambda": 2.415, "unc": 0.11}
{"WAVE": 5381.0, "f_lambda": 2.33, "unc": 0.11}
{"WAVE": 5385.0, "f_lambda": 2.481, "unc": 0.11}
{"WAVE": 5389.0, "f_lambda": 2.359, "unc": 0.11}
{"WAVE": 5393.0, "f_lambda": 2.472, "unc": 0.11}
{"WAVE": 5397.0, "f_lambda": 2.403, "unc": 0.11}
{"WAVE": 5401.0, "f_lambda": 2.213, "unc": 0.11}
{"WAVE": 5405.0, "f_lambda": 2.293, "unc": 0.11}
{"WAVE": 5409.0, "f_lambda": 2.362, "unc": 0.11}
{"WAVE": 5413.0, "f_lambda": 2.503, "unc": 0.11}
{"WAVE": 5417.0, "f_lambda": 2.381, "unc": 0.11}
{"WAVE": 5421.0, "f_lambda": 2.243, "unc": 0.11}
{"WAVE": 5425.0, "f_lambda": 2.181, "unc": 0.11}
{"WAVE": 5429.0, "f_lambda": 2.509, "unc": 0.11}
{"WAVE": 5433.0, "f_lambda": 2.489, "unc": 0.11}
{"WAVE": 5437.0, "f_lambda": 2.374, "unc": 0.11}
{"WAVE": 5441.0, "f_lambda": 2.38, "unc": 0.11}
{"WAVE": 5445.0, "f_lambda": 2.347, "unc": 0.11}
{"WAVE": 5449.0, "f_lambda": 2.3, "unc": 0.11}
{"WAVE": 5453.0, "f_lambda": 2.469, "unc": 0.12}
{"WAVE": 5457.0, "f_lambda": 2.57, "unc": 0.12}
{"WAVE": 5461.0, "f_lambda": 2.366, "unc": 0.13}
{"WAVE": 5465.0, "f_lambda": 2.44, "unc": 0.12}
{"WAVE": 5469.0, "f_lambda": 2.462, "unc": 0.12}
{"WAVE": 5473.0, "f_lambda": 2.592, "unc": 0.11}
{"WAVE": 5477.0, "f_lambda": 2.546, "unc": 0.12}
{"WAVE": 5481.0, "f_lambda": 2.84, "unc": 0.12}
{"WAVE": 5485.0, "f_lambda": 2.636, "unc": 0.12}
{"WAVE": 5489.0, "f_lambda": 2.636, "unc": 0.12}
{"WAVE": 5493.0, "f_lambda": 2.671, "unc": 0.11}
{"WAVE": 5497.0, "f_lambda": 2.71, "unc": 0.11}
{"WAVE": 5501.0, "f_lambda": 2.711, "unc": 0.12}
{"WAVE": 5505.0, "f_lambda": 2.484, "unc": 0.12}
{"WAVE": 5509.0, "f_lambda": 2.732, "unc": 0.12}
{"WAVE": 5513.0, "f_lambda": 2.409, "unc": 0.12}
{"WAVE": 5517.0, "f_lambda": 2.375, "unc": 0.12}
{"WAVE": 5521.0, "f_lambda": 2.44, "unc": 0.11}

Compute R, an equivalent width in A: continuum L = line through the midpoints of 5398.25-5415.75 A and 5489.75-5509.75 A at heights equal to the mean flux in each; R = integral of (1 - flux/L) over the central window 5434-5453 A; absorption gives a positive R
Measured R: 0.8 A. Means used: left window 2.35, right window 2.66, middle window 2.37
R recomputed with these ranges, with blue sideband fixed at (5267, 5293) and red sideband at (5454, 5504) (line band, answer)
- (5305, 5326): 2.9 A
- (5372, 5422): 8.3 A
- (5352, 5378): 4.0 A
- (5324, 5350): 4.2 A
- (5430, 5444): 1.6 A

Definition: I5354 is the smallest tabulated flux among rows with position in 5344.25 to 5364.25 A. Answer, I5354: 2.443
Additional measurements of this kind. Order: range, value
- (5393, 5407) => 2.213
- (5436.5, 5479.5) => 2.3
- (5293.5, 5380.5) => 2.415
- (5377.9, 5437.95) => 2.181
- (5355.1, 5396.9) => 2.33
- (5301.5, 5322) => 2.581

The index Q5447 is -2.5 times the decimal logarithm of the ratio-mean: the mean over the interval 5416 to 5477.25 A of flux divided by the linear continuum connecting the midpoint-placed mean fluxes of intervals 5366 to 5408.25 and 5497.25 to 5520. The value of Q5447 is 0.03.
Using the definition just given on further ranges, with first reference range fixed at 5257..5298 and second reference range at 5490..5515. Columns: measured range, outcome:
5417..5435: 0.208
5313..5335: 0.212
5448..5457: 0.141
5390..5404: 0.242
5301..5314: 0.164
